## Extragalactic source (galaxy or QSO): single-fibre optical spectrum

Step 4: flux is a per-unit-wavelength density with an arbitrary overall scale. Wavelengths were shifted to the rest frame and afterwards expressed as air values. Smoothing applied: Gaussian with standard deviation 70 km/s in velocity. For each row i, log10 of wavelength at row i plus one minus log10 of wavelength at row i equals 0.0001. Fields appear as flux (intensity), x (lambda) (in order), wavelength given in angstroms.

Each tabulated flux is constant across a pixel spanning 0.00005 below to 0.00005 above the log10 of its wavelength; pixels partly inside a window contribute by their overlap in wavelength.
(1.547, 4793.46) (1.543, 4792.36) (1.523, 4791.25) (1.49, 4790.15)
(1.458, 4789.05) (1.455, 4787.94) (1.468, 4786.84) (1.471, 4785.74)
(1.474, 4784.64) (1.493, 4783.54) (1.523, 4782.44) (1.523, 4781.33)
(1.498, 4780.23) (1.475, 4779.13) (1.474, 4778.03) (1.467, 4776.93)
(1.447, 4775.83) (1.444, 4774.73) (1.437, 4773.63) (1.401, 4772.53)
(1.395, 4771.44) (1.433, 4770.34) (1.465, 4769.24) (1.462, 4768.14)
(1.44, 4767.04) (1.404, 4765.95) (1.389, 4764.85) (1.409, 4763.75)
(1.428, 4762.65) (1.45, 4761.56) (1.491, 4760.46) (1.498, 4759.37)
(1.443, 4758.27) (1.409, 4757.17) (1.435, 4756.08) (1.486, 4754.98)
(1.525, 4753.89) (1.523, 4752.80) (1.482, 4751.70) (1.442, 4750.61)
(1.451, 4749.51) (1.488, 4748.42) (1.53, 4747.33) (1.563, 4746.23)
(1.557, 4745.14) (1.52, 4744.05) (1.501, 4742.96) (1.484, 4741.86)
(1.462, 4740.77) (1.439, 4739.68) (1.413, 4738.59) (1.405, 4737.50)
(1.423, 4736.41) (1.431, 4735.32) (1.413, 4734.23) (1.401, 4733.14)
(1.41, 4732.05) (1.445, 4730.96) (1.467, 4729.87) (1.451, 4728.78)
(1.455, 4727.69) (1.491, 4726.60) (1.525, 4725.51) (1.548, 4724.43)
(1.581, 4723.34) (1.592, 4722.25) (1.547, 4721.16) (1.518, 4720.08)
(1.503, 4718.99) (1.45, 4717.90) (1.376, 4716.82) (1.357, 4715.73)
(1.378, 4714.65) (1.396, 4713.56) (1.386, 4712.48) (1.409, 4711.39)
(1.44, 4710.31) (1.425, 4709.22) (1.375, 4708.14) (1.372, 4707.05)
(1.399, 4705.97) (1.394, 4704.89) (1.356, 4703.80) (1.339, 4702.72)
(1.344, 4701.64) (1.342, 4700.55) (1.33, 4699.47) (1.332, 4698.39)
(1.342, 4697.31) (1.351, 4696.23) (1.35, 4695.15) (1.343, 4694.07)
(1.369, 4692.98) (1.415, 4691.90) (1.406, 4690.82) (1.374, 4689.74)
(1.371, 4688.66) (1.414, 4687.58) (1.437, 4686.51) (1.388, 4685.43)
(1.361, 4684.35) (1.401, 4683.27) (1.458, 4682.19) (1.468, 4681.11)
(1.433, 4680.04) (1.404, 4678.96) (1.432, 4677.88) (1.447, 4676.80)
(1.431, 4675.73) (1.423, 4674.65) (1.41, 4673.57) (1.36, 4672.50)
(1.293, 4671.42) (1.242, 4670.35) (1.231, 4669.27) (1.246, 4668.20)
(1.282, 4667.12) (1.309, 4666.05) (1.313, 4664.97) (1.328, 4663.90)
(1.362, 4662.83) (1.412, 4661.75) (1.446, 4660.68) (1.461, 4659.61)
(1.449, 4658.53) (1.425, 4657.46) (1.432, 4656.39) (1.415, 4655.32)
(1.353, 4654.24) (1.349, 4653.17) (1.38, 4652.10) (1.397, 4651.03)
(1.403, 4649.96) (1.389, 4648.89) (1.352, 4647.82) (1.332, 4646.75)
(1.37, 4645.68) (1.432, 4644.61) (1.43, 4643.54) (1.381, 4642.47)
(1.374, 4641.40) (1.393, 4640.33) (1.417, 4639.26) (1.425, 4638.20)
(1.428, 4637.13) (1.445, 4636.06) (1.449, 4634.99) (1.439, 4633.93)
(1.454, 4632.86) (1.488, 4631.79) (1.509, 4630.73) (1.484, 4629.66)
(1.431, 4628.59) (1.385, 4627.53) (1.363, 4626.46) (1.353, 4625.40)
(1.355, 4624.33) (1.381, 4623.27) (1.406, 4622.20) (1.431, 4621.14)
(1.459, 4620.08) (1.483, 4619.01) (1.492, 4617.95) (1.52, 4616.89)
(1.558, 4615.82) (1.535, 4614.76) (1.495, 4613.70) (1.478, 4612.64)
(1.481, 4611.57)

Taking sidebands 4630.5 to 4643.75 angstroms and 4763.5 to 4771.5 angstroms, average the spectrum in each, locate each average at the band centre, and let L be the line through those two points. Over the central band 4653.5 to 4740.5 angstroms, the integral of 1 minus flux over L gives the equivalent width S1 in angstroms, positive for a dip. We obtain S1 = 1.6 angstroms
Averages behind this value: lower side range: 1.43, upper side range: 1.43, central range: 1.4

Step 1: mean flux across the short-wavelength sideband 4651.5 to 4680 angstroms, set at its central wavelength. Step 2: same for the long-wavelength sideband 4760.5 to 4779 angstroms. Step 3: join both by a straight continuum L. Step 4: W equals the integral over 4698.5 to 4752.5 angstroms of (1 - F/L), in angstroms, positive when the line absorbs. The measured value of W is -1.4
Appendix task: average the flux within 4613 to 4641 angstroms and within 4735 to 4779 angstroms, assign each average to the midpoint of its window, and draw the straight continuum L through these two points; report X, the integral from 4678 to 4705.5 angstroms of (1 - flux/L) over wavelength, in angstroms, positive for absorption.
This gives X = 1.34 angstroms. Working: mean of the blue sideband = 1.45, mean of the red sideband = 1.46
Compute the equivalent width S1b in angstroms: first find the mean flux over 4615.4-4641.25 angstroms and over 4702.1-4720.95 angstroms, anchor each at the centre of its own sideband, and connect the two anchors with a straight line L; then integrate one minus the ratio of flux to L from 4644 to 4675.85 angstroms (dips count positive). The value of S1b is 1.3 angstroms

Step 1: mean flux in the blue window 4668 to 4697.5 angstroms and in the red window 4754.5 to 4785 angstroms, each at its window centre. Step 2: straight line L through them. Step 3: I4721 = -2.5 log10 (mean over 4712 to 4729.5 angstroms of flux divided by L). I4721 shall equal -0.05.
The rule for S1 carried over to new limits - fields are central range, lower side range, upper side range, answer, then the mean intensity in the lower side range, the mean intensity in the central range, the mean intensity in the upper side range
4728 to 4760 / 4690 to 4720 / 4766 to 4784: -0.90 angstroms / 1.38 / 1.47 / 1.46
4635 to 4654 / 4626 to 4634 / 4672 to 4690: 0.54 angstroms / 1.44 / 1.39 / 1.41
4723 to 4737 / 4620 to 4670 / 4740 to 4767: -0.07 angstroms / 1.39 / 1.46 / 1.47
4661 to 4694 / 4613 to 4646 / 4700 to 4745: 1.48 angstroms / 1.44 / 1.37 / 1.44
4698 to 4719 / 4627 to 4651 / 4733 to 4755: 1.06 angstroms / 1.42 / 1.38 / 1.47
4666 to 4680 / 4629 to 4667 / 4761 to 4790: 0.63 angstroms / 1.4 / 1.35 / 1.45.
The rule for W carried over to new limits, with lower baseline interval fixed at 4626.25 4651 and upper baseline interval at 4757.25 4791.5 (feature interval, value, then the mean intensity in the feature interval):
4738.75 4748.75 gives -0.4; 1.5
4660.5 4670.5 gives 0.8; 1.32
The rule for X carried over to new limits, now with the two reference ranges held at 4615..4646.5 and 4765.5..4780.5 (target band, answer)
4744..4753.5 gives -0.41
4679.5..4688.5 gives 0.12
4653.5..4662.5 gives 0.09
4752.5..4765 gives -0.12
